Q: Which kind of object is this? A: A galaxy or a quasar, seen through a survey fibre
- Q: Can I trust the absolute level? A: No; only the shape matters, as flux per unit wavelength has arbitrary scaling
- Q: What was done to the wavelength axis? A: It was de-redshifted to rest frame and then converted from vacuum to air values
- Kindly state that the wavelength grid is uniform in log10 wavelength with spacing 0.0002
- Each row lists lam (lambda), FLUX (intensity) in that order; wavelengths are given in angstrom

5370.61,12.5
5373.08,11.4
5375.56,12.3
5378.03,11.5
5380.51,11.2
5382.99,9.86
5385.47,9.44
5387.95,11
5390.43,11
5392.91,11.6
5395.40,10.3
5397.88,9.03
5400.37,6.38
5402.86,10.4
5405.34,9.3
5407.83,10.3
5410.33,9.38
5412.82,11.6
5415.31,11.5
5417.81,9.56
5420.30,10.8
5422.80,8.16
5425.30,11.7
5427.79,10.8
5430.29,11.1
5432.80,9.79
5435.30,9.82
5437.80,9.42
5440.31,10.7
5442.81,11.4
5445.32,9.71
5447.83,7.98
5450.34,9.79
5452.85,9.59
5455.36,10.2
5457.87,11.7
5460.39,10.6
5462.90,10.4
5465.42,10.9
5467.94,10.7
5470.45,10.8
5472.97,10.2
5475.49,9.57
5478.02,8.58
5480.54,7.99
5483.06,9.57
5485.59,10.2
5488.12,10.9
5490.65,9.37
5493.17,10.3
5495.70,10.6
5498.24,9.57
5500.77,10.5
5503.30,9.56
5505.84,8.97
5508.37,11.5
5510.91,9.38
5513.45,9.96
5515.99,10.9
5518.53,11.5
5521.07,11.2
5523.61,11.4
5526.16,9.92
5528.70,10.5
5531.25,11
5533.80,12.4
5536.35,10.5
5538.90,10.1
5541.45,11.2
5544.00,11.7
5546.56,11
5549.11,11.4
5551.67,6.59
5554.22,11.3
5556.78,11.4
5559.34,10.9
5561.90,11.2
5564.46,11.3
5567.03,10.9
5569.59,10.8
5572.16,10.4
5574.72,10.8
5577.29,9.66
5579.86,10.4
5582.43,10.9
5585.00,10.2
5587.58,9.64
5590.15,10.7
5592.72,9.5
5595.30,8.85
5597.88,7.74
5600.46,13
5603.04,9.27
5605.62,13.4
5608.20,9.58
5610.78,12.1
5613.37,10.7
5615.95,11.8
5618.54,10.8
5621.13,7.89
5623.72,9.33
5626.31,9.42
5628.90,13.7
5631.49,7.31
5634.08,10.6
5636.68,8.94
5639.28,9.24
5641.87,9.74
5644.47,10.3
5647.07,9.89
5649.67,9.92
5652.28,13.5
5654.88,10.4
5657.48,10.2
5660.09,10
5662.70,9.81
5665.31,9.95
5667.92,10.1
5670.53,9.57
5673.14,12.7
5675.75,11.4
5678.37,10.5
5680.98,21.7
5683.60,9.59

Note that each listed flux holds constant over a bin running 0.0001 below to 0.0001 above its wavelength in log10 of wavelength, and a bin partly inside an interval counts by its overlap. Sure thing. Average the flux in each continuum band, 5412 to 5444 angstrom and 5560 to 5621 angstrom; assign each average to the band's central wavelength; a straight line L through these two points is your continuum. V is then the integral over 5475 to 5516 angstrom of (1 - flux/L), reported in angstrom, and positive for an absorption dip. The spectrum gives 2.7 angstrom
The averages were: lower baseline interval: 10.5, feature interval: 9.82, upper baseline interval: 10.5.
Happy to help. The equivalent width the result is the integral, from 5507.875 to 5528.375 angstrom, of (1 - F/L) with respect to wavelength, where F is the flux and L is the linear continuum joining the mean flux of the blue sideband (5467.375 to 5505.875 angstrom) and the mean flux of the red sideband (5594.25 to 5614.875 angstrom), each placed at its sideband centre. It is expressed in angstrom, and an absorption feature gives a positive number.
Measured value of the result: -1.3 angstrom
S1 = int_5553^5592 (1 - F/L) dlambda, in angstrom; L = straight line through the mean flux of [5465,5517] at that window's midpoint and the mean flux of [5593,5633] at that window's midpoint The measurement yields -1.8 angstrom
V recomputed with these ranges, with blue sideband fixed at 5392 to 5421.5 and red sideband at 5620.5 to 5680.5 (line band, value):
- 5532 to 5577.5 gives -2.47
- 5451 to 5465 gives -0.58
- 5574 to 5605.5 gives 0.36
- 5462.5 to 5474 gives -0.61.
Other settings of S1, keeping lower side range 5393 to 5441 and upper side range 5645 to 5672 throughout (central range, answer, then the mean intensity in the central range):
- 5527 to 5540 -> -0.9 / 10.9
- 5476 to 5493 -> 1.0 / 9.5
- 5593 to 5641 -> 0.5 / 10.2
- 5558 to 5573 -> -1.0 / 10.9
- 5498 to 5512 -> 0.3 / 9.95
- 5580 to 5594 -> 0.1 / 10.2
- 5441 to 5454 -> 0.4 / 9.74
